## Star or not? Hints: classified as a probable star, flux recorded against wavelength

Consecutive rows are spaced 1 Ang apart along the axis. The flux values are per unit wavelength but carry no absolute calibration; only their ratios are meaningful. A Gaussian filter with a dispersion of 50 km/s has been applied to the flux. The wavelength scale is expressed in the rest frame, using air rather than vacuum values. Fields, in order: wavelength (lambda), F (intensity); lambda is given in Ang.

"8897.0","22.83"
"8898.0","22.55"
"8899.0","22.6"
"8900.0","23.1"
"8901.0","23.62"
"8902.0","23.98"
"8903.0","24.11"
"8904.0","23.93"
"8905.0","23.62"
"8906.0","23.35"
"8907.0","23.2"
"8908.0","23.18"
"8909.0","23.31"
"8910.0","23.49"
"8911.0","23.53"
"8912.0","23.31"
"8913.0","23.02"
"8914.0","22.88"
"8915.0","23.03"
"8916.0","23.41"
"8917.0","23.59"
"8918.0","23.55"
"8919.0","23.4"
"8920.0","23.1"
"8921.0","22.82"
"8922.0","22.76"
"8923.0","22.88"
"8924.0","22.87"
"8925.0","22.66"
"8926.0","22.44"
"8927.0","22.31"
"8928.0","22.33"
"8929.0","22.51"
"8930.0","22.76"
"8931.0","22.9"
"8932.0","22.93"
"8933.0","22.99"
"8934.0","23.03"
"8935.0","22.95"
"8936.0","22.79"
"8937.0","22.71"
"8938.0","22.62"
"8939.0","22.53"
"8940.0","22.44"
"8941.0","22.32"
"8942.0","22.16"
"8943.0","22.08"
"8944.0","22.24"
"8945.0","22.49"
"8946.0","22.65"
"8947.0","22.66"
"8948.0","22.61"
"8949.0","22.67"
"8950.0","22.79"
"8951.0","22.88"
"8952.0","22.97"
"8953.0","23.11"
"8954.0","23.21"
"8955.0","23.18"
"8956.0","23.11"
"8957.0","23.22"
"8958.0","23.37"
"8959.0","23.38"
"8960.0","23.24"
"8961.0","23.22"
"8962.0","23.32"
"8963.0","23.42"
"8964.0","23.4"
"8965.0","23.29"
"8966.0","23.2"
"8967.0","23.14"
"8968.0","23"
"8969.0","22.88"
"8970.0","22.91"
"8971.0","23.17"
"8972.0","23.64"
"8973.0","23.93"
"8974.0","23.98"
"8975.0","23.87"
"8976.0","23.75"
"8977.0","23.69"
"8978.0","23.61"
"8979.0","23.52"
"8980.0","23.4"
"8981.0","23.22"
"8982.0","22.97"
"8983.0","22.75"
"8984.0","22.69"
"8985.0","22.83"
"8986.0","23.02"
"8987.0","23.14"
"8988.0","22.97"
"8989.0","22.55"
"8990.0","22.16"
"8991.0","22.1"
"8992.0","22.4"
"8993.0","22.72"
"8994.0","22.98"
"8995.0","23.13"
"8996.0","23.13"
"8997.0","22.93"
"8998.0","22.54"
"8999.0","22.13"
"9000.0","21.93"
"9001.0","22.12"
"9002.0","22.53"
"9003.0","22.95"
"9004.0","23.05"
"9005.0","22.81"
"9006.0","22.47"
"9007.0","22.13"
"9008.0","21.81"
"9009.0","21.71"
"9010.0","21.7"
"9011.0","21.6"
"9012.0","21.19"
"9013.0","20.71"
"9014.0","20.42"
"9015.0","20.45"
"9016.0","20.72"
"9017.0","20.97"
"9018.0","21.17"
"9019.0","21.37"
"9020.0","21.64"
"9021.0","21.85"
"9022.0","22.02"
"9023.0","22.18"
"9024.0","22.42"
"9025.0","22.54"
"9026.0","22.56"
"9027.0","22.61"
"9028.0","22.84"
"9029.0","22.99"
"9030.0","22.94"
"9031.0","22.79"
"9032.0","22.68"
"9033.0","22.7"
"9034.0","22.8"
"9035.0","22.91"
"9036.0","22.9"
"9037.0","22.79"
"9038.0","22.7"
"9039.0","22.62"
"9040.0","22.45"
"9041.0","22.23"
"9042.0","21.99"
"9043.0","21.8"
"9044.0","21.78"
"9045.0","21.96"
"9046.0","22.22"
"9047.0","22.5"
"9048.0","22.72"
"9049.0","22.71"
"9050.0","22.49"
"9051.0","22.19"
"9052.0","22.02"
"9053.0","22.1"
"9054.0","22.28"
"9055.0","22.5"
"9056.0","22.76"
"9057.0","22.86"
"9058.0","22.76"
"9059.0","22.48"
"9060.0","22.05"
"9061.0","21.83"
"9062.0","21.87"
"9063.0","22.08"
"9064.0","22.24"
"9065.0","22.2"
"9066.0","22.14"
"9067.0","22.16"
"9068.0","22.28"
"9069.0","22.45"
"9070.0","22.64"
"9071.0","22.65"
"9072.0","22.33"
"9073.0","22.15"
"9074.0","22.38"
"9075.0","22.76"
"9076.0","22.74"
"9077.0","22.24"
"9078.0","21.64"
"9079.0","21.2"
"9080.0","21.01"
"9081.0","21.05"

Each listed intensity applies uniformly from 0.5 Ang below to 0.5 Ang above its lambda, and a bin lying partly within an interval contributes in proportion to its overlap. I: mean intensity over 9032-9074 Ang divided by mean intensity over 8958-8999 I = 0.97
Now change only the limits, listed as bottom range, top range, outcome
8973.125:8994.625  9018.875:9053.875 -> 0.97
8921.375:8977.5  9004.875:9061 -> 0.97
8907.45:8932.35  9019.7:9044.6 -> 0.98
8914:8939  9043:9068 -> 0.97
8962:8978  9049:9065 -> 0.95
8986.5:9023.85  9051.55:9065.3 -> 1.01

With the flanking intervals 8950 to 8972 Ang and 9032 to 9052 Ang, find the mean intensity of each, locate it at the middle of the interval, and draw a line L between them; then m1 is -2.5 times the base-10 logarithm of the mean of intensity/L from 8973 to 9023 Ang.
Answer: 0.02 mag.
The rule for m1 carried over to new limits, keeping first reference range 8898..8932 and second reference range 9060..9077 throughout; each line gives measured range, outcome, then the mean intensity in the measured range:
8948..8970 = -0.01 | 23.1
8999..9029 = 0.03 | 21.9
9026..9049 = 0.00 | 22.5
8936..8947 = 0.03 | 22.5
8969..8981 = -0.03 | 23.5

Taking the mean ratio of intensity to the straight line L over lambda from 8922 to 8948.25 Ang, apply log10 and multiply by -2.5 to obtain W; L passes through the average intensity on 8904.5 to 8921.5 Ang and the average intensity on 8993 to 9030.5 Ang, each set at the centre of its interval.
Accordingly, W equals 0.02 mag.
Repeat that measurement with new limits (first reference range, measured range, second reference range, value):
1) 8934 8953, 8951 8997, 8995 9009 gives -0.028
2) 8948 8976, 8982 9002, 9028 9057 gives 0.015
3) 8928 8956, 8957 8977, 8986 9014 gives -0.039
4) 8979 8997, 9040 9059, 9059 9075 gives 0.003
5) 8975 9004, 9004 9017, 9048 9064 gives 0.058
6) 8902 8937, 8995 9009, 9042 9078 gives 0.007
